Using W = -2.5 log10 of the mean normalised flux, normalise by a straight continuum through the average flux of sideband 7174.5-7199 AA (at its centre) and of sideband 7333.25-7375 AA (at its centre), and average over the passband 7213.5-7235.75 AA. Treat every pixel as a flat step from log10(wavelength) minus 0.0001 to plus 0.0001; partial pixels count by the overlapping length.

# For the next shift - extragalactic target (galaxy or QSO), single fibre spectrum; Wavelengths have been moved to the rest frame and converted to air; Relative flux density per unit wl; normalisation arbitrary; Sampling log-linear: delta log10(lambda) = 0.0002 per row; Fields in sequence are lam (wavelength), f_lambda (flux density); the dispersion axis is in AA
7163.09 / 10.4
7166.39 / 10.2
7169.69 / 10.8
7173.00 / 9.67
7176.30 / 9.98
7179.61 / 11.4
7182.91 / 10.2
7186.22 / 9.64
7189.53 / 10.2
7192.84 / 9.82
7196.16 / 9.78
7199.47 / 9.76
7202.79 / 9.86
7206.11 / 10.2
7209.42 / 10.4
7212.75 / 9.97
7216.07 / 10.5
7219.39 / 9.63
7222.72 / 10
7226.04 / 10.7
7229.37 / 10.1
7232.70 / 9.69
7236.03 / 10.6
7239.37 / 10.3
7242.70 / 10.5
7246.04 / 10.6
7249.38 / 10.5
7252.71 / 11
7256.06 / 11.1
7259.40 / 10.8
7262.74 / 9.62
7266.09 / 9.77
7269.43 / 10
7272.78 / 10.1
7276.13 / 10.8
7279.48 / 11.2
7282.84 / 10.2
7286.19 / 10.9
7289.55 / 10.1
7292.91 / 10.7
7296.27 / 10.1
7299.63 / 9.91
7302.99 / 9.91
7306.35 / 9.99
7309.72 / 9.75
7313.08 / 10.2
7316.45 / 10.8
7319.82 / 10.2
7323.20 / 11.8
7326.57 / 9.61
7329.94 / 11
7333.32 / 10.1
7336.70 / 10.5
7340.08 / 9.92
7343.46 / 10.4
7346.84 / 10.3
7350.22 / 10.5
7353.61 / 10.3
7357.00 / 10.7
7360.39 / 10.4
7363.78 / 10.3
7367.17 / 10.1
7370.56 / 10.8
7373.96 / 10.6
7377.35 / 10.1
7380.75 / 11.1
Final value 0.006 mag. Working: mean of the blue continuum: 10.1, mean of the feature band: 10.1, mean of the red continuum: 10.4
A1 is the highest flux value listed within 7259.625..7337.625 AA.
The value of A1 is 11.8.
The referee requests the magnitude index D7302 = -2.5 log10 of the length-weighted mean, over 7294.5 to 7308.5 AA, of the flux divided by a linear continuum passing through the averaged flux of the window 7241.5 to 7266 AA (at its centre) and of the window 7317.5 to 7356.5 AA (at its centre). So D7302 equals 0.05 mag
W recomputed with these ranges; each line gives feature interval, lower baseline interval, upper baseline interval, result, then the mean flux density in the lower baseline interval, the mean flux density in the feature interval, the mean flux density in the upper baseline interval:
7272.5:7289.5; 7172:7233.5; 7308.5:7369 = -0.04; 10.1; 10.6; 10.4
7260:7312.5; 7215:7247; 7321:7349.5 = 0.01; 10.3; 10.2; 10.5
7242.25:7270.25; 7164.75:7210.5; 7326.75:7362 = -0.02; 10.1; 10.4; 10.4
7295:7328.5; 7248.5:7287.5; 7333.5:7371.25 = 0.02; 10.5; 10.2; 10.4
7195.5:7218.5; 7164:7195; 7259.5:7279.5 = 0.02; 10.2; 10.1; 10.2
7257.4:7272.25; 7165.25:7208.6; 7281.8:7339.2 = 0.02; 10.1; 10.1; 10.3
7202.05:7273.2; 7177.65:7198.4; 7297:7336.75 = -0.01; 10.2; 10.3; 10.3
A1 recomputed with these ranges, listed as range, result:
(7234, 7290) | 11.2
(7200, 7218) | 10.5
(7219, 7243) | 10.7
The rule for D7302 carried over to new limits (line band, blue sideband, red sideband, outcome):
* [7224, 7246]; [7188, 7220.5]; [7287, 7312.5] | -0.03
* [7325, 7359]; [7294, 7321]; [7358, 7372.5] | 0.00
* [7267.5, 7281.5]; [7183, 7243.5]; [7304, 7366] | -0.03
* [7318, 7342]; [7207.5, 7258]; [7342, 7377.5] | 0.00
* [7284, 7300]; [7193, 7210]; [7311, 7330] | 0.00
